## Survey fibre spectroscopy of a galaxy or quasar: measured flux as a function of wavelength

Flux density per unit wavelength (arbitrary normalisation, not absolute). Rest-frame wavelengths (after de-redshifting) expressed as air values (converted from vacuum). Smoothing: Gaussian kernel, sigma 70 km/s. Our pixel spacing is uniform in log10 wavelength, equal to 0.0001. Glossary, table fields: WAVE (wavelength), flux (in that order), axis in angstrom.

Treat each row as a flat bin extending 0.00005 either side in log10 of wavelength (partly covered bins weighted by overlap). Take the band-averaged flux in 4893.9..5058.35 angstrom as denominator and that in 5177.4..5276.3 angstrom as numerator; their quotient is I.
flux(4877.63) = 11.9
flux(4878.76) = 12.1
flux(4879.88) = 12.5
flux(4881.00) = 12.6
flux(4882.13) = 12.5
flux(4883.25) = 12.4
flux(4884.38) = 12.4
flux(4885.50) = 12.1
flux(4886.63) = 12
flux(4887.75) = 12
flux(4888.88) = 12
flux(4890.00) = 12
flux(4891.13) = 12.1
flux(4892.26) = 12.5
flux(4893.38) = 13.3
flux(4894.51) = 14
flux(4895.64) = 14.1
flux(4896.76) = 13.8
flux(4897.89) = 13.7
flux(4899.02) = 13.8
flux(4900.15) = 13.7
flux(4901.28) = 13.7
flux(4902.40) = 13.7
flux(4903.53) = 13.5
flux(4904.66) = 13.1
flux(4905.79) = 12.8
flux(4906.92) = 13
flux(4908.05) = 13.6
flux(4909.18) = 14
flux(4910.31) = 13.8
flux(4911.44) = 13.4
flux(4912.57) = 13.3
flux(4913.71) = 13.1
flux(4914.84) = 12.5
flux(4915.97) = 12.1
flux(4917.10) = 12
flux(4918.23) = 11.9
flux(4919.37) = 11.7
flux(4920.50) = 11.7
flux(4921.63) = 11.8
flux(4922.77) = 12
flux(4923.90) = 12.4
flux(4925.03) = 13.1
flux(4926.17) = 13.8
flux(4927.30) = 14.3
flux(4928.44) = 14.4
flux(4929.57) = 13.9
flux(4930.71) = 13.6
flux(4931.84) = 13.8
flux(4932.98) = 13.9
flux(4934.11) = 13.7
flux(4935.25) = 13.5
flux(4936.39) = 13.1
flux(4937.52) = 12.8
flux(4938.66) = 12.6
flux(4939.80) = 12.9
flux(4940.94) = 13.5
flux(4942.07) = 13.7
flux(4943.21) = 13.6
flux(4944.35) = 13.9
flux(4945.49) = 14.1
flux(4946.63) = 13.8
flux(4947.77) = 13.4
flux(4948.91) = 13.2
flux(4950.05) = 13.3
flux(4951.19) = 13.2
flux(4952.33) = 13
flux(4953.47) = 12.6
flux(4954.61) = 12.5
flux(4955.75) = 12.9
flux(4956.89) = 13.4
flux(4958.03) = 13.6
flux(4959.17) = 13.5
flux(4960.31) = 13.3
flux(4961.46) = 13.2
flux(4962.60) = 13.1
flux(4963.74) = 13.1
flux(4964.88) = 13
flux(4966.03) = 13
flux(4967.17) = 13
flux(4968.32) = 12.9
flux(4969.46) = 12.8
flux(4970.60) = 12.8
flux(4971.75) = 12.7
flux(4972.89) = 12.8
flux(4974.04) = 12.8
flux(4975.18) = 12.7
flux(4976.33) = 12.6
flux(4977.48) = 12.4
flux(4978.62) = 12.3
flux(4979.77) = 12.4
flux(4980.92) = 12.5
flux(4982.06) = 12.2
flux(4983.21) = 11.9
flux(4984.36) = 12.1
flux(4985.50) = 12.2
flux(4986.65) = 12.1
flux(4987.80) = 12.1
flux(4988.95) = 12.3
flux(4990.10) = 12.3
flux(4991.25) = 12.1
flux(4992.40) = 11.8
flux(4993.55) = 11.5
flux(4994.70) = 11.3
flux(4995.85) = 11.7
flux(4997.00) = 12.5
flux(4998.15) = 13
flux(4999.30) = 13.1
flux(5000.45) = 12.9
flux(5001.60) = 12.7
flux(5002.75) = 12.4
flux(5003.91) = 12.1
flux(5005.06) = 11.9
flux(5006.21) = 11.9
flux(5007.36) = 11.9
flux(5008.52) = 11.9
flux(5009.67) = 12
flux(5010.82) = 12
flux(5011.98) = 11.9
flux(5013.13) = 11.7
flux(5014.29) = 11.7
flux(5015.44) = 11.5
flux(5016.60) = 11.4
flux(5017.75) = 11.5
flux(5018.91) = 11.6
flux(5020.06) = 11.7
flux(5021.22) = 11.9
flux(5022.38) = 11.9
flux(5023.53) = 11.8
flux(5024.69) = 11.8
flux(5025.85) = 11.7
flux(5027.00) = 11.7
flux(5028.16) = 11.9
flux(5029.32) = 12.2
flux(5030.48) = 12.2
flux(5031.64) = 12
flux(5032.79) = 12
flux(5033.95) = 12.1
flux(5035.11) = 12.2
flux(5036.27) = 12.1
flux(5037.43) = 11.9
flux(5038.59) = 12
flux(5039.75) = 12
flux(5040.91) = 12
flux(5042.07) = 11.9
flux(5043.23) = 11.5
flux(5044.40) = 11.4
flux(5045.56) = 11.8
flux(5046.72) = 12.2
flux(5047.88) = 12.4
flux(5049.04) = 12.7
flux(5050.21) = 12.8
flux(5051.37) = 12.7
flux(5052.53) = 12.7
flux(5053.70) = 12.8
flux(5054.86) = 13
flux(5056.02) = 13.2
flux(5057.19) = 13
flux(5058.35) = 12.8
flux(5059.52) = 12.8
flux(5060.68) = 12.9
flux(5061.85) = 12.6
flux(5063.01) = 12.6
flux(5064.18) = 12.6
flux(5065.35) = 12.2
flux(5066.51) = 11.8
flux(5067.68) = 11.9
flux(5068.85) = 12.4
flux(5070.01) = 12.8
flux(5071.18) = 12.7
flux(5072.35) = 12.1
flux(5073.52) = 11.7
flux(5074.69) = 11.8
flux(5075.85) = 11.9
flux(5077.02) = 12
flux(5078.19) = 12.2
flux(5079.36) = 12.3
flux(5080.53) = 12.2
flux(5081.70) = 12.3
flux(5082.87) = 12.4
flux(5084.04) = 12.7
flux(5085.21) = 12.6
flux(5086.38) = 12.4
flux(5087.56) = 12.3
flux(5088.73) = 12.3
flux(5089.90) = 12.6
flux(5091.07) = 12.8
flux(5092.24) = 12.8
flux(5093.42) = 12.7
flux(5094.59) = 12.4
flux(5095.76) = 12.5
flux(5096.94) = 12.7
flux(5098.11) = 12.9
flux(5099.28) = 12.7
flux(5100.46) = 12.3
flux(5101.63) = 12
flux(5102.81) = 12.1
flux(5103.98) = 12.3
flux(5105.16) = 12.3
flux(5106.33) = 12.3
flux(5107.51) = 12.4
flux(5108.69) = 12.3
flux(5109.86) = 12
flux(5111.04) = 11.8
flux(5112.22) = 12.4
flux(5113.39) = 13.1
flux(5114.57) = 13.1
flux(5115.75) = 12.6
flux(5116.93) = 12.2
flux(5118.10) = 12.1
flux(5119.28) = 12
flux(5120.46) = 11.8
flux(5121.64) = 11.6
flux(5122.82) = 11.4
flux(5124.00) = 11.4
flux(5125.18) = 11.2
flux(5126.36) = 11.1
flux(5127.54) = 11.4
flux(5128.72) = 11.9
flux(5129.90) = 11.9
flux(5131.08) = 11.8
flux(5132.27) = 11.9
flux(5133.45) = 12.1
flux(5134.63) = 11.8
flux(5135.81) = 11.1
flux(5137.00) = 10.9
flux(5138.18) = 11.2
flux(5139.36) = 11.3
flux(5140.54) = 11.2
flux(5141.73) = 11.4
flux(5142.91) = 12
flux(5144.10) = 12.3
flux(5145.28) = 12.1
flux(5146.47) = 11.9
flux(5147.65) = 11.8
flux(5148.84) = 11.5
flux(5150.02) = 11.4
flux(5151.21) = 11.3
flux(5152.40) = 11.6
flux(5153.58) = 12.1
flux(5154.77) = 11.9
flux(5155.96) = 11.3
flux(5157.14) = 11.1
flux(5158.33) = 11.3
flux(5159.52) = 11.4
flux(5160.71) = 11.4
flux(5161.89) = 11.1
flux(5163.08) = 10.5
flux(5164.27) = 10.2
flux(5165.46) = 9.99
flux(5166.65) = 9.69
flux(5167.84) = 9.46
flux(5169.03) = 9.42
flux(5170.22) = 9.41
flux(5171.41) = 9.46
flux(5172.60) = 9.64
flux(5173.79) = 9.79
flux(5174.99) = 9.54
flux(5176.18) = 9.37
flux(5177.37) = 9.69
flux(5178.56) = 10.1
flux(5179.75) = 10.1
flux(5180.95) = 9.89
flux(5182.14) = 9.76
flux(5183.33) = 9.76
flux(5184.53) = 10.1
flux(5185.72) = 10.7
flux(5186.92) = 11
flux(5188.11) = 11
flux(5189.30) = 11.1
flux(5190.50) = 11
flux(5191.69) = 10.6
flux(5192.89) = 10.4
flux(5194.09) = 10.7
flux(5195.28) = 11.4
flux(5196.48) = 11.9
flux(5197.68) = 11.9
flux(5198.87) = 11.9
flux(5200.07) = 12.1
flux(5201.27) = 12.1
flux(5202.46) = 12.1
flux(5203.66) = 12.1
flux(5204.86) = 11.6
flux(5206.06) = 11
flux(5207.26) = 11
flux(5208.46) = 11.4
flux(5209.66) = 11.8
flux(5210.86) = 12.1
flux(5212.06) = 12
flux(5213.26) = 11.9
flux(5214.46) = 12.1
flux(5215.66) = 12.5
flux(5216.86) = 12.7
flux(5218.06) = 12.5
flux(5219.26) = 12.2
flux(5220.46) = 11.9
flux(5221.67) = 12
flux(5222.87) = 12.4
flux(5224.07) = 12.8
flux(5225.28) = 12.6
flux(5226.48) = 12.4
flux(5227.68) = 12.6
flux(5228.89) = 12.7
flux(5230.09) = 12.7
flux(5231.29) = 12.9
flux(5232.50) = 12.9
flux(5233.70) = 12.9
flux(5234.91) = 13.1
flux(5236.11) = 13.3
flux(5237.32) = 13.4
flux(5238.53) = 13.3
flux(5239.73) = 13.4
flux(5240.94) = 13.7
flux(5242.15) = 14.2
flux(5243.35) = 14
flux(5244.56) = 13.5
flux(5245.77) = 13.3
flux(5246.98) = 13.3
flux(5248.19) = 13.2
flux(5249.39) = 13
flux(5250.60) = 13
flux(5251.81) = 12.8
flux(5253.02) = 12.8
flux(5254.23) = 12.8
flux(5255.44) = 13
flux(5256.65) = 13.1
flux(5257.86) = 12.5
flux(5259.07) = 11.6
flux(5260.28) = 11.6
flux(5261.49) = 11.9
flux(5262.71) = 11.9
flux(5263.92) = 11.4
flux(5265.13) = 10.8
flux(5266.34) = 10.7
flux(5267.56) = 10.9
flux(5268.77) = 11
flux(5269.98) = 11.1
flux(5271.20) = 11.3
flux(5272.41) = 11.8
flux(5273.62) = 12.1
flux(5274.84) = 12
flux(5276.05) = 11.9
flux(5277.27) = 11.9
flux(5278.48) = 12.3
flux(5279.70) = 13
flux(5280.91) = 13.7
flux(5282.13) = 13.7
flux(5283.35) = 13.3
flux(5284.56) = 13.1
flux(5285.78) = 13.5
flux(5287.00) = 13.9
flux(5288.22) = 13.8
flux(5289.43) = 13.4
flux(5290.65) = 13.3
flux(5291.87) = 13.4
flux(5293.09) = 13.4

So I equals 0.9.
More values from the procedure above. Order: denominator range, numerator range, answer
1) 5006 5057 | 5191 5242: 1.02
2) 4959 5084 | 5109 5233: 0.93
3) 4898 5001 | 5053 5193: 0.90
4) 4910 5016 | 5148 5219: 0.86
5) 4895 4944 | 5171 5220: 0.84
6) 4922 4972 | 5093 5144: 0.90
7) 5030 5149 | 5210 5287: 1.03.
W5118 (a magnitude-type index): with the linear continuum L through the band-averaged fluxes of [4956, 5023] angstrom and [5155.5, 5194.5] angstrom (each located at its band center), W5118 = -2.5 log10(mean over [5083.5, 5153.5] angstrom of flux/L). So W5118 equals -0.10 mag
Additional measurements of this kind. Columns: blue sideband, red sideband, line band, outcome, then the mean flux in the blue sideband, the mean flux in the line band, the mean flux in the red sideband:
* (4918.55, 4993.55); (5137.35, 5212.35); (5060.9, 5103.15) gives -0.05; 12.9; 12.4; 11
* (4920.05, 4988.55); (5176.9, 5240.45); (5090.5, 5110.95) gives -0.01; 13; 12.4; 11.8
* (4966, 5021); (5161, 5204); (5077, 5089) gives -0.09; 12.2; 12.3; 10.5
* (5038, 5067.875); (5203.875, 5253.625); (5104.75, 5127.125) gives 0.04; 12.4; 12.1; 12.7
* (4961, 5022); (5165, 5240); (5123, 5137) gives 0.01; 12.3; 11.6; 11.4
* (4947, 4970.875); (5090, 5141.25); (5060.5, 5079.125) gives 0.01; 13.1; 12.2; 12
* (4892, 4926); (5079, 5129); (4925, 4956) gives -0.04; 13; 13.4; 12.2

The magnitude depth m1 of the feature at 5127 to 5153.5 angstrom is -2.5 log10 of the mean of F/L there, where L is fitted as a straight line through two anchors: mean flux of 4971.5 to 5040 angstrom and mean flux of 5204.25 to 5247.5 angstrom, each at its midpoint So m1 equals 0.07 mag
